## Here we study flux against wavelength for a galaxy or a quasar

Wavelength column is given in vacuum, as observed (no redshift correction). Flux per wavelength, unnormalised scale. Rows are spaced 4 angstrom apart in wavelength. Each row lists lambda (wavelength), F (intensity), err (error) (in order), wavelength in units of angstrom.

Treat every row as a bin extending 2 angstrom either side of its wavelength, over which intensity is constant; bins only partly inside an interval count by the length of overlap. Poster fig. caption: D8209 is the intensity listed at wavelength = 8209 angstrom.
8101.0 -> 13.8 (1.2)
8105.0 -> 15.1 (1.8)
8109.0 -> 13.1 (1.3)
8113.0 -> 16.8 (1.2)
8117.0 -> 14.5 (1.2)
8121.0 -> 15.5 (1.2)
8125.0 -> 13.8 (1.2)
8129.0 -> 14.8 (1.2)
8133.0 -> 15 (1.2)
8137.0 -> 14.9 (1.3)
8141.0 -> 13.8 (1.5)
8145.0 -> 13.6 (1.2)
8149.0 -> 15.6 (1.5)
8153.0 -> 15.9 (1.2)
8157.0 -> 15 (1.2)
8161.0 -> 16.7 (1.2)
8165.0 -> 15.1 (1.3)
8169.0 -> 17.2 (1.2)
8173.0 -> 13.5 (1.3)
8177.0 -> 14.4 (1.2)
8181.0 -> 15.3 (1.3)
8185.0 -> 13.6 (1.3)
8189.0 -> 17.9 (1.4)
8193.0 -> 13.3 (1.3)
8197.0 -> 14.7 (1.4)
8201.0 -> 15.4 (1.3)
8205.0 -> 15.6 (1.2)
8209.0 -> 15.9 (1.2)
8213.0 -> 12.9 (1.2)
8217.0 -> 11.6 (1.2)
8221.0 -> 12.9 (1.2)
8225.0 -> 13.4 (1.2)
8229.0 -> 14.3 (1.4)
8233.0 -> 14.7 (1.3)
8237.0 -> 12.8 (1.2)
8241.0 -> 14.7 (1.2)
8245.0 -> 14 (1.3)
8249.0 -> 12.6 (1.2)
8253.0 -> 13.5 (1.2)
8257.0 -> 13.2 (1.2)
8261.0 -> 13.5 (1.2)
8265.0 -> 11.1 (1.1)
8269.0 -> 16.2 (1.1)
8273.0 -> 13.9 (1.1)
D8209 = 15.9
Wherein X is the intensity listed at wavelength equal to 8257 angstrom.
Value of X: 13.2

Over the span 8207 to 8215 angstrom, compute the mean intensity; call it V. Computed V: 14.4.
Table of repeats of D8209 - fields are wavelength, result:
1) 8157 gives 15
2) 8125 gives 13.8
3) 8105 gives 15.1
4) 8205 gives 15.6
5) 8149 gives 15.6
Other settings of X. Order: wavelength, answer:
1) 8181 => 15.3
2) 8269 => 16.2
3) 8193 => 13.3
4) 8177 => 14.4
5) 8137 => 14.9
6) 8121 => 15.5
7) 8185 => 13.6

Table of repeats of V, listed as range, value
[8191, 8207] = 14.8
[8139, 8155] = 14.7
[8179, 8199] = 15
